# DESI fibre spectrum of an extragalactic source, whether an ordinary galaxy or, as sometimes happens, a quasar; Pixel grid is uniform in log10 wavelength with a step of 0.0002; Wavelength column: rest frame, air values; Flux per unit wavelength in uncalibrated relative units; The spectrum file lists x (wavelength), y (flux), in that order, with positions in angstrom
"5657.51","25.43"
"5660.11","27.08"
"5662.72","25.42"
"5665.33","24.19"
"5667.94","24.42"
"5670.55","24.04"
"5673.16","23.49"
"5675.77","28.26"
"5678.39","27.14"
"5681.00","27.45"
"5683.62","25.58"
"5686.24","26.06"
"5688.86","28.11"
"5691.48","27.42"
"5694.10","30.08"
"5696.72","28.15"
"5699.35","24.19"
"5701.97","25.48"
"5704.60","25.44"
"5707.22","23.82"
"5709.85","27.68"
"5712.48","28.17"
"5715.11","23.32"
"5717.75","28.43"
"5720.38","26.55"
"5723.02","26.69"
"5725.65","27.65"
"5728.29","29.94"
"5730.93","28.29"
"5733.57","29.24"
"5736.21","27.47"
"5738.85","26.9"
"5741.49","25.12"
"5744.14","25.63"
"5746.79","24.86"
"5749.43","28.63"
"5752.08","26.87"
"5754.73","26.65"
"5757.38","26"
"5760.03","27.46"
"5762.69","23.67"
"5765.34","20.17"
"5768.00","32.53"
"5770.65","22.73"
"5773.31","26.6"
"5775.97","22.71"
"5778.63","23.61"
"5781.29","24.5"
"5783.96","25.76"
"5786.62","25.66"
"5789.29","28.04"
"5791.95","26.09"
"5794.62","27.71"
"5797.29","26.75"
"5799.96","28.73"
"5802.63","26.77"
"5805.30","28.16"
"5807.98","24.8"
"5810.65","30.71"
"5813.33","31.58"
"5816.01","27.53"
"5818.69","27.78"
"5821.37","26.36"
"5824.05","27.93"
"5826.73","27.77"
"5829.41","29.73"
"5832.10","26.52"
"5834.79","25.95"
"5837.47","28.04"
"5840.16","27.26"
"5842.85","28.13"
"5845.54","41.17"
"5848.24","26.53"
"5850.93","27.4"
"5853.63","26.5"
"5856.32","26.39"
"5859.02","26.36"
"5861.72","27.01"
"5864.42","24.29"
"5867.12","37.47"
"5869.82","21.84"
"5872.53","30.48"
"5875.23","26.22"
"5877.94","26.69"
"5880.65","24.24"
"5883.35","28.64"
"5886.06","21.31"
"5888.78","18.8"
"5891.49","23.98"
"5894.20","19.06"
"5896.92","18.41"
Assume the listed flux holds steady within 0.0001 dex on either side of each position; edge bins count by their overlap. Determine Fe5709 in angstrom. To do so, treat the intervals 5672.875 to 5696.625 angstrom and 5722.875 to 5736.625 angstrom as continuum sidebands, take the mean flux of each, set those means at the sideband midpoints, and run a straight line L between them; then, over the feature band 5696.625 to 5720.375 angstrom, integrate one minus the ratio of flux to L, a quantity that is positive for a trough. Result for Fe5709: 1.6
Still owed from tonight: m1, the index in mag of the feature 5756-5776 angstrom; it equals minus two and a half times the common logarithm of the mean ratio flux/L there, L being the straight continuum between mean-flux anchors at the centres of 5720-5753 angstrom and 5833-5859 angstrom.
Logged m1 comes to 0.09 mag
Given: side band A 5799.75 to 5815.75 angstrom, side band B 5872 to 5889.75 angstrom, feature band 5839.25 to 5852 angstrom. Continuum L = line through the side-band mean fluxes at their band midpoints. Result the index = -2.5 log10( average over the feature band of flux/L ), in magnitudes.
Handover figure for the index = -0.14 mag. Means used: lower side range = 28.4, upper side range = 25.1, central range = 30.2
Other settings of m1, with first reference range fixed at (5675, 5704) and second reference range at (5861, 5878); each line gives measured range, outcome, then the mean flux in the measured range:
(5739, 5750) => 0.05 mag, 26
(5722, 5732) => -0.04 mag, 28.2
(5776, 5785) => 0.13 mag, 24.3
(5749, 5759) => 0.02 mag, 26.9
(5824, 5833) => -0.02 mag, 28.1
